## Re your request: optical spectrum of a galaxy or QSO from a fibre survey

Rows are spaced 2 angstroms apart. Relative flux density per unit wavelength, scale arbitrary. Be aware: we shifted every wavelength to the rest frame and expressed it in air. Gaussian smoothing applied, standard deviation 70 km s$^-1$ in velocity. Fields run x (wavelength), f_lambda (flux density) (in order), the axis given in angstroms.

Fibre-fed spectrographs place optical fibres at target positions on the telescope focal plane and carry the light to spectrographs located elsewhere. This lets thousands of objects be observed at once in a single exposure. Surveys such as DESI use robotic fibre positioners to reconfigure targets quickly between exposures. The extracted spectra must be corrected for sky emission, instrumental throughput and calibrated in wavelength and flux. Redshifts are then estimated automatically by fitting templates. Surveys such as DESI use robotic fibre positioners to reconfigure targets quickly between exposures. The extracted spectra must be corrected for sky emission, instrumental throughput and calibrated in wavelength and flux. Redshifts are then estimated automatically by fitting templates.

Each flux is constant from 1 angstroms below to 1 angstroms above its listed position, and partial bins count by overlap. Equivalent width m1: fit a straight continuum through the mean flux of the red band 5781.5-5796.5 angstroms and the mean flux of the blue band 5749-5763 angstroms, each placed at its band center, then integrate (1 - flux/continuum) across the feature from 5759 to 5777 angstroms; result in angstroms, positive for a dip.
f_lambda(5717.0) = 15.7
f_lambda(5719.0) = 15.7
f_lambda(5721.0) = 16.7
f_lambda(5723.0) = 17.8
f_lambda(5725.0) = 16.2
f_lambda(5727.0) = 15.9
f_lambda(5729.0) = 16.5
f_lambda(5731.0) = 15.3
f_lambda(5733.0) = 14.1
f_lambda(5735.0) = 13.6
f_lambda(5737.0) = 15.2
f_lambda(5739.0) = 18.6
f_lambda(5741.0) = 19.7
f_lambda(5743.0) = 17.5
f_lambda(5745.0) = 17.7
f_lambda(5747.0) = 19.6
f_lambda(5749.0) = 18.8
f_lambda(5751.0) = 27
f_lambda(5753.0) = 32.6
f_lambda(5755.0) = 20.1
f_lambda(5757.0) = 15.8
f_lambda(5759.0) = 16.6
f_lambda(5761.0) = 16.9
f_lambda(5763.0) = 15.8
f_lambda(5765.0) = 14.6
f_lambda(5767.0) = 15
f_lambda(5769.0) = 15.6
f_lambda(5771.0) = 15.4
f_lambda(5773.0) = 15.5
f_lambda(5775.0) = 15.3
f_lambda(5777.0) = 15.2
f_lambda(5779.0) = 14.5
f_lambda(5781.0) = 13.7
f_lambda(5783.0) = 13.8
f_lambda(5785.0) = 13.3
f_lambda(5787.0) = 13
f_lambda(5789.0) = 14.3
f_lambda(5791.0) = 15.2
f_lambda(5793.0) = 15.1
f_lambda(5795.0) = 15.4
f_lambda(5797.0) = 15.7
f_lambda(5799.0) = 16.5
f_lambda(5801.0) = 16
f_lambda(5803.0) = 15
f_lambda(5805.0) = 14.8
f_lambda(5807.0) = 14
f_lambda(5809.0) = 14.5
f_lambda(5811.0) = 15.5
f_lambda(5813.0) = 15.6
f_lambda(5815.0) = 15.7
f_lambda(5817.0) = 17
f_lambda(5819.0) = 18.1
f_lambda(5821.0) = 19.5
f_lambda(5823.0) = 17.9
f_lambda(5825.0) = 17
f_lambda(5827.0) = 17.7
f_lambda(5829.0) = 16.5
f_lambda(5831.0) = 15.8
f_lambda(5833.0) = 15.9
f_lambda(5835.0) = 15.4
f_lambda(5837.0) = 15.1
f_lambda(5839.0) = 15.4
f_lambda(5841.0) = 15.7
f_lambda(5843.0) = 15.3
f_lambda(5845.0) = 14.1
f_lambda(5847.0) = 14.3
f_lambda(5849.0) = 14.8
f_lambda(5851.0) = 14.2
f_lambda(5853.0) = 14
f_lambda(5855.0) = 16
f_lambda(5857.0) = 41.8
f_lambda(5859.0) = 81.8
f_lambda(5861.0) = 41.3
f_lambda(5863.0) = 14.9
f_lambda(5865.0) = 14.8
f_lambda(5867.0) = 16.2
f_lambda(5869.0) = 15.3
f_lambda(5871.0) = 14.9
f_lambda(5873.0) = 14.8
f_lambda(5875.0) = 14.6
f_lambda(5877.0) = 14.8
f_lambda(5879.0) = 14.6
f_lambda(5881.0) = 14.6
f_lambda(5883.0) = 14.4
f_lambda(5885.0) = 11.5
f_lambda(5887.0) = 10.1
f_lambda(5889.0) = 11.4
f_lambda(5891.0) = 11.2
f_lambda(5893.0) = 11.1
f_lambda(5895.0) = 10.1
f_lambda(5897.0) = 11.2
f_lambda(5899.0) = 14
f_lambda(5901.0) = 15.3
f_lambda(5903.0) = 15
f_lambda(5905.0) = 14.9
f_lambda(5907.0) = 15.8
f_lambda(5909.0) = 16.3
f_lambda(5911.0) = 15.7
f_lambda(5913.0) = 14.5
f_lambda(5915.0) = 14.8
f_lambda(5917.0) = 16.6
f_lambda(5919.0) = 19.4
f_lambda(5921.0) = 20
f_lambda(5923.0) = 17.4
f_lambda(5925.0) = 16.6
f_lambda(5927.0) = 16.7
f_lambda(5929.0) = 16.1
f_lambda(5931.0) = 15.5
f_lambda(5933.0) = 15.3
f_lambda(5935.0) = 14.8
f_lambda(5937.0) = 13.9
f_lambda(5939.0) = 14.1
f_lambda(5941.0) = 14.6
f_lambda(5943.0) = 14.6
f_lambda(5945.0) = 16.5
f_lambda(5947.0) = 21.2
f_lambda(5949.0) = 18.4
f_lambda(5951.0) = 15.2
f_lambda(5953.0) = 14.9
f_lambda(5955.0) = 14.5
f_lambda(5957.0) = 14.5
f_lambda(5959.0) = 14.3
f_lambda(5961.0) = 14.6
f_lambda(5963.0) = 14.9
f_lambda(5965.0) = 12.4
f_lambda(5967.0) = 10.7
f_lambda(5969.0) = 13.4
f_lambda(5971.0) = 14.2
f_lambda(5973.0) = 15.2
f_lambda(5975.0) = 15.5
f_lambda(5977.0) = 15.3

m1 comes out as 2.84 angstroms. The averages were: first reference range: 20.9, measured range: 15.6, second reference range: 14.3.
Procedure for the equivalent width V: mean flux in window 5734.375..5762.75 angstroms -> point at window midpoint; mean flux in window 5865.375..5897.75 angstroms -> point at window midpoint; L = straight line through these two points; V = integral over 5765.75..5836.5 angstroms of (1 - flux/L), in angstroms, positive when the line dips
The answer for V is 5.2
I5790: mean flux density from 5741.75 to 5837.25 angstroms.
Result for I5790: 16.5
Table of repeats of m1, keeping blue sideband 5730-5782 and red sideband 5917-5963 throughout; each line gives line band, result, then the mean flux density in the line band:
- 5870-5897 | 5.86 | 12.9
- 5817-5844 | 0.34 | 16.6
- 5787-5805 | 1.89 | 15.2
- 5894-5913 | 2.35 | 14.3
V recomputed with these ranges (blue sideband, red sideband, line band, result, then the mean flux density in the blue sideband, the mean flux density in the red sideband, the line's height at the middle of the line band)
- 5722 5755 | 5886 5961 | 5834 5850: 1.5 angstroms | 18.6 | 15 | 16.6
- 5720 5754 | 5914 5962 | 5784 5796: 2.3 angstroms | 18.4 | 16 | 17.8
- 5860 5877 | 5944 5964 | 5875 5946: 9.7 angstroms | 18.1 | 15.9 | 17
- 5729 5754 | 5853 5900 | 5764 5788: 5.6 angstroms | 19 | 18.8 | 19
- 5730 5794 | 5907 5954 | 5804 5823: 0.4 angstroms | 16.7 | 16.2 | 16.6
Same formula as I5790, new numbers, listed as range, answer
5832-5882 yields 19.8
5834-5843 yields 15.4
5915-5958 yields 16.2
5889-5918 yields 13.9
